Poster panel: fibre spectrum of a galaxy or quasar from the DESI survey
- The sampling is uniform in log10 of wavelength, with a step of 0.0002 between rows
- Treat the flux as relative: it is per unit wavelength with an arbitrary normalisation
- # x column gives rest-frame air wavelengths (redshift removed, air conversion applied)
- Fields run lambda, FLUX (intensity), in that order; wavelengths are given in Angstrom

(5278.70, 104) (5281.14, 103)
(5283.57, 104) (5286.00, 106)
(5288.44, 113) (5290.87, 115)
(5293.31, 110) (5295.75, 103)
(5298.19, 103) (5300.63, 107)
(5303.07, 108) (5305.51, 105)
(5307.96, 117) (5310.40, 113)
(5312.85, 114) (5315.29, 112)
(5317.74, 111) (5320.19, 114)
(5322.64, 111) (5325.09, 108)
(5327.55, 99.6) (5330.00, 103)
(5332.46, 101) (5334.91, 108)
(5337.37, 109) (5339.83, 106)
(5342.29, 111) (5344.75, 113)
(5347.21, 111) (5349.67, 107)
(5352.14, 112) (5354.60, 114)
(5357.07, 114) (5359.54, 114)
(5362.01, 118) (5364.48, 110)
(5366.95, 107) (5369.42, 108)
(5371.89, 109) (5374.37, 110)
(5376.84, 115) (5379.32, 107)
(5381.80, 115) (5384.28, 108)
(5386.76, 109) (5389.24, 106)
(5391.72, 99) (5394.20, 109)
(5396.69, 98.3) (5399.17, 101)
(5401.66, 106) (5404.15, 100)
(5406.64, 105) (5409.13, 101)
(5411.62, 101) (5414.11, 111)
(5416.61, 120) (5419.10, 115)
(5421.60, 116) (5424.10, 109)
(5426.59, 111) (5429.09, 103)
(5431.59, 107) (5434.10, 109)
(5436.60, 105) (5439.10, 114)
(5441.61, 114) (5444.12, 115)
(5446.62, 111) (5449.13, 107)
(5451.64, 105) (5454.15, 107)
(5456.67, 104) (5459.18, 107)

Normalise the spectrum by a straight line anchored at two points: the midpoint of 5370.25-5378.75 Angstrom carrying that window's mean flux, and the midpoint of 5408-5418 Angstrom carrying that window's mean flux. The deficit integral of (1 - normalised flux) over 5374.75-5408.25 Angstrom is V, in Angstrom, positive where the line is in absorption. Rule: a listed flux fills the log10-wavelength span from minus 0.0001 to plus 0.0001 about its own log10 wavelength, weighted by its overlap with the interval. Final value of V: 1.14 Angstrom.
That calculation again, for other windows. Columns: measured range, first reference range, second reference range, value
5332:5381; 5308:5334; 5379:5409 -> -1.51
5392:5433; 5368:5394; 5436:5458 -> 0.76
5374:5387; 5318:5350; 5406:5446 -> -0.23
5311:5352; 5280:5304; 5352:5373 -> 0.36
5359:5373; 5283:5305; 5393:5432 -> -0.46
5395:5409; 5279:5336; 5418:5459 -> 0.88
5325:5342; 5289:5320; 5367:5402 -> 0.61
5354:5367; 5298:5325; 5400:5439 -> -0.45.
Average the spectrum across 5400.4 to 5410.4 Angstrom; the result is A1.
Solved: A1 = 103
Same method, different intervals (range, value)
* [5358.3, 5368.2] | 112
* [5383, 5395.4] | 106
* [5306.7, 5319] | 113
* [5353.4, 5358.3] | 114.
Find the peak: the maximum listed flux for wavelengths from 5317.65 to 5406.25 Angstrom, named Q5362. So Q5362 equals 118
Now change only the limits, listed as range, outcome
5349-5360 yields 114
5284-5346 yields 117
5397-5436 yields 120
